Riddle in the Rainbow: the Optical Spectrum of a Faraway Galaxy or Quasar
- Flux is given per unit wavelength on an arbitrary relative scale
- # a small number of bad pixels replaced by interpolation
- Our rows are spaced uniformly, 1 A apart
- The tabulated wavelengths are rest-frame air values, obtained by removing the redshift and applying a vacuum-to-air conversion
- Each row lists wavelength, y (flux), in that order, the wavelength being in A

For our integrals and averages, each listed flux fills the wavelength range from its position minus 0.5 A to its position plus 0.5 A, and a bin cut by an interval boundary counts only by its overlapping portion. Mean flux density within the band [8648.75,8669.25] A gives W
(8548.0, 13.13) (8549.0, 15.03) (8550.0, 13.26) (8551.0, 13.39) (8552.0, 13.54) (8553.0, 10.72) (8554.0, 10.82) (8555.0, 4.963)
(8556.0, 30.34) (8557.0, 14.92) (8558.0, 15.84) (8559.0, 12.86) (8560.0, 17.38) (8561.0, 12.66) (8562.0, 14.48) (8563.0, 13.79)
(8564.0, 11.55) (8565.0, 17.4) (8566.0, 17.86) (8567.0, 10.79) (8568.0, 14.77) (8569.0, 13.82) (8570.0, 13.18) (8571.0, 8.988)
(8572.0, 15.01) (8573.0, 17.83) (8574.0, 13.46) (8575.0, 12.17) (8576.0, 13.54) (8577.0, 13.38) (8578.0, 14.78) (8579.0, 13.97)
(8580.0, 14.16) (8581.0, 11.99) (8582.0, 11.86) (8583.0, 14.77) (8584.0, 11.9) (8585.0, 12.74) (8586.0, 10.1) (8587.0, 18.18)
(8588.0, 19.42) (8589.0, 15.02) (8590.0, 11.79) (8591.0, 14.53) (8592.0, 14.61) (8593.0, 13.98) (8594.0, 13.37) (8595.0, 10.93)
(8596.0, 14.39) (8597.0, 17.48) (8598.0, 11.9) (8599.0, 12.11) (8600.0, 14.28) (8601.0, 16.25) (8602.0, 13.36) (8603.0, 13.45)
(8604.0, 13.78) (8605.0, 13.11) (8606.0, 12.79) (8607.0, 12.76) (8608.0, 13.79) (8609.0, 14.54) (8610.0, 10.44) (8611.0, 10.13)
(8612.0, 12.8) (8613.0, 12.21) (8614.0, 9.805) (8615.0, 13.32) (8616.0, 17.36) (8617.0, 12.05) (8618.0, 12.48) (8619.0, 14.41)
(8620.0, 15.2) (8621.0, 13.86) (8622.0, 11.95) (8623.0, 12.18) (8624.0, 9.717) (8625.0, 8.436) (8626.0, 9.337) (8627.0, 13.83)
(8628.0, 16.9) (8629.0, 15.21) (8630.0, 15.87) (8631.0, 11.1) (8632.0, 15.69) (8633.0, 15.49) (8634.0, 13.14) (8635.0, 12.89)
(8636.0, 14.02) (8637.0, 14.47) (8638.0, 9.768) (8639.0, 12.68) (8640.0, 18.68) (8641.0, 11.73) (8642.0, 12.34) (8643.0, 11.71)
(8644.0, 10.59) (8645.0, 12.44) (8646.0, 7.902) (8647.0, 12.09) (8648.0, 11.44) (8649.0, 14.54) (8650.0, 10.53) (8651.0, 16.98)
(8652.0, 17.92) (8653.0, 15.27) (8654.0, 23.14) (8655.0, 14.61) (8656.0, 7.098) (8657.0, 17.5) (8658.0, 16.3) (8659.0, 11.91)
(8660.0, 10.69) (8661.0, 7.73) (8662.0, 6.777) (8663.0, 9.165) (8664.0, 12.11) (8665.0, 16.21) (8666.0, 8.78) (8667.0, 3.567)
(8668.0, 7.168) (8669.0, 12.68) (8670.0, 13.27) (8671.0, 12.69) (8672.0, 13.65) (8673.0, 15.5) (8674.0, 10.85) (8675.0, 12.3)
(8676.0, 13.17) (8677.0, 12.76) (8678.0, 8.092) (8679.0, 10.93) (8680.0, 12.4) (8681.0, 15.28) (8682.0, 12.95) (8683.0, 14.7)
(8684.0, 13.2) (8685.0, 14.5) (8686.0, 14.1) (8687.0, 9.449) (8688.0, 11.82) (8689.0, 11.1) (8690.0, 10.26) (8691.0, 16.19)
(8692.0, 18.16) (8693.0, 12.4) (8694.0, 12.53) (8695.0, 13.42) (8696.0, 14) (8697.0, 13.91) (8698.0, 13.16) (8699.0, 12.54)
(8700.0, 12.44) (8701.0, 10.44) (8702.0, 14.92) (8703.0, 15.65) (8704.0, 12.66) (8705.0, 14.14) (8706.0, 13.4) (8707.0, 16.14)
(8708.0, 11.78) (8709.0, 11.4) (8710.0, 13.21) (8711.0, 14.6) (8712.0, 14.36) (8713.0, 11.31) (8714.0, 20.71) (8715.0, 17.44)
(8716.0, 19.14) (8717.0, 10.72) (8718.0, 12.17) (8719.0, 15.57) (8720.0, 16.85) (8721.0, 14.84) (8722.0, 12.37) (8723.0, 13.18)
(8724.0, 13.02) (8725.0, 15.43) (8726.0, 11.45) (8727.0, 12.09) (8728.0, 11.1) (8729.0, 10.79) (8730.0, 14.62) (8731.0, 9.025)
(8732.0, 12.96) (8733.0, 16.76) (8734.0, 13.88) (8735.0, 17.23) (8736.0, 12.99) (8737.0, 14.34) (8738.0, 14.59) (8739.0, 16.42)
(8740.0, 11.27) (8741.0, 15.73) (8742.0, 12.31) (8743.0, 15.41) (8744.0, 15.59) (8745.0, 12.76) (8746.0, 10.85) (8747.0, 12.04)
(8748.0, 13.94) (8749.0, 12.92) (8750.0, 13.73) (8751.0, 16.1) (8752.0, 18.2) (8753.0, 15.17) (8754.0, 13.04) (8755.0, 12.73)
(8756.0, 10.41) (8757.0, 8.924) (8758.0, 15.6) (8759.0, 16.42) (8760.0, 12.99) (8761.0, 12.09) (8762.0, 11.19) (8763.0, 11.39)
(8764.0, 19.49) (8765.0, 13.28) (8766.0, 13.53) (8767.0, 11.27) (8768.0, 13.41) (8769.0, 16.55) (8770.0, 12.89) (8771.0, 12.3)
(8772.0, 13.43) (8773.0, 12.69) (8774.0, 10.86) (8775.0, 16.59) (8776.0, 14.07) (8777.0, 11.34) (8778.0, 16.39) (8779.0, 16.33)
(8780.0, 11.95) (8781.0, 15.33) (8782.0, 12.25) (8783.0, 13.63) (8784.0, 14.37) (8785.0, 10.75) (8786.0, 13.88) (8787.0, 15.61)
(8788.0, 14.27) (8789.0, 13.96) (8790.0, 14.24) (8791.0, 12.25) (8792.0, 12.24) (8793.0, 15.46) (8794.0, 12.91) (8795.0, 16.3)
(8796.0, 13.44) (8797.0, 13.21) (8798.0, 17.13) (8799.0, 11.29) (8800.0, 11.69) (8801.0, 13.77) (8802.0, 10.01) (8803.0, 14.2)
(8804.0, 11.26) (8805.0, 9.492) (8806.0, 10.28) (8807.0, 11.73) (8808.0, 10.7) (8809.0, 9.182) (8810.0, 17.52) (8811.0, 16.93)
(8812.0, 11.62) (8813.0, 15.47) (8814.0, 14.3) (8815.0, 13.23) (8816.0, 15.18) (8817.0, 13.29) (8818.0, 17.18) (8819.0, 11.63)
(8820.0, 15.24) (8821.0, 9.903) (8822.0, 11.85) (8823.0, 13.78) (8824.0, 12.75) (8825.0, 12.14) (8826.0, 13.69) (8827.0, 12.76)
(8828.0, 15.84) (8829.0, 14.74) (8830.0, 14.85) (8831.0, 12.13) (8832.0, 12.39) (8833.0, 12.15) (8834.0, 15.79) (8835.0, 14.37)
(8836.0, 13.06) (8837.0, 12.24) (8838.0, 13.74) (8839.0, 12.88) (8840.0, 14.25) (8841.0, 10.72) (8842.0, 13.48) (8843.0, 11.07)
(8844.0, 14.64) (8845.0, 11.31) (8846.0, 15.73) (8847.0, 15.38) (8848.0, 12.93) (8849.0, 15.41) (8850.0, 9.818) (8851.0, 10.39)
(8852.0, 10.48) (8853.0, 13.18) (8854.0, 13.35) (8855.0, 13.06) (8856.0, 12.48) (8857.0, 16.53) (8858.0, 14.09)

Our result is 12.4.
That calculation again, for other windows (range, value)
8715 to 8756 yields 13.8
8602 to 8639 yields 13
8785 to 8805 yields 13.4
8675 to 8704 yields 13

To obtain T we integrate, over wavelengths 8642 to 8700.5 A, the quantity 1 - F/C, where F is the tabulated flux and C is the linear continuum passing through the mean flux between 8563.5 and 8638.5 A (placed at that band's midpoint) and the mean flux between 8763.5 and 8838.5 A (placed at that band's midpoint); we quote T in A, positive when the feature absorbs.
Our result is 4.0 A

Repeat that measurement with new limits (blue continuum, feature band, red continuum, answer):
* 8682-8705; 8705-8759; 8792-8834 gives -2.40 A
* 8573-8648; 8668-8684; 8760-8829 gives 0.85 A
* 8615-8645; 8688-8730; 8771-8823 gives -1.25 A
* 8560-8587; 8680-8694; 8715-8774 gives 0.33 A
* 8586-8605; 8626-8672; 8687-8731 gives 3.76 A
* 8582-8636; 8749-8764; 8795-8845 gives -0.43 A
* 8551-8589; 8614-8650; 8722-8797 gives 2.57 A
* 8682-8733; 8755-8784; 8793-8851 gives -0.19 A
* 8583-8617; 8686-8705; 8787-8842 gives 0.44 A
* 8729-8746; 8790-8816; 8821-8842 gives 0.68 A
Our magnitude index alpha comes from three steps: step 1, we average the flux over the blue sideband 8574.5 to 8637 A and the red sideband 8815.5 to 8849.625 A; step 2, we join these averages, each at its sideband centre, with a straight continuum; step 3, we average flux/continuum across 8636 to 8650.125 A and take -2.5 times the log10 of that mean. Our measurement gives 0.09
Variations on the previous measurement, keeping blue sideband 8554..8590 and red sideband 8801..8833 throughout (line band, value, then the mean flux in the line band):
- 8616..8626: 0.13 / 12.4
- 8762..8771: -0.03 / 13.7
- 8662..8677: 0.20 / 11.4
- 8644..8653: 0.07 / 13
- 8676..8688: 0.09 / 12.6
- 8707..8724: -0.06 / 14.4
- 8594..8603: 0.02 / 13.8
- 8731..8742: -0.06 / 14.3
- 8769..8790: -0.04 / 13.7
